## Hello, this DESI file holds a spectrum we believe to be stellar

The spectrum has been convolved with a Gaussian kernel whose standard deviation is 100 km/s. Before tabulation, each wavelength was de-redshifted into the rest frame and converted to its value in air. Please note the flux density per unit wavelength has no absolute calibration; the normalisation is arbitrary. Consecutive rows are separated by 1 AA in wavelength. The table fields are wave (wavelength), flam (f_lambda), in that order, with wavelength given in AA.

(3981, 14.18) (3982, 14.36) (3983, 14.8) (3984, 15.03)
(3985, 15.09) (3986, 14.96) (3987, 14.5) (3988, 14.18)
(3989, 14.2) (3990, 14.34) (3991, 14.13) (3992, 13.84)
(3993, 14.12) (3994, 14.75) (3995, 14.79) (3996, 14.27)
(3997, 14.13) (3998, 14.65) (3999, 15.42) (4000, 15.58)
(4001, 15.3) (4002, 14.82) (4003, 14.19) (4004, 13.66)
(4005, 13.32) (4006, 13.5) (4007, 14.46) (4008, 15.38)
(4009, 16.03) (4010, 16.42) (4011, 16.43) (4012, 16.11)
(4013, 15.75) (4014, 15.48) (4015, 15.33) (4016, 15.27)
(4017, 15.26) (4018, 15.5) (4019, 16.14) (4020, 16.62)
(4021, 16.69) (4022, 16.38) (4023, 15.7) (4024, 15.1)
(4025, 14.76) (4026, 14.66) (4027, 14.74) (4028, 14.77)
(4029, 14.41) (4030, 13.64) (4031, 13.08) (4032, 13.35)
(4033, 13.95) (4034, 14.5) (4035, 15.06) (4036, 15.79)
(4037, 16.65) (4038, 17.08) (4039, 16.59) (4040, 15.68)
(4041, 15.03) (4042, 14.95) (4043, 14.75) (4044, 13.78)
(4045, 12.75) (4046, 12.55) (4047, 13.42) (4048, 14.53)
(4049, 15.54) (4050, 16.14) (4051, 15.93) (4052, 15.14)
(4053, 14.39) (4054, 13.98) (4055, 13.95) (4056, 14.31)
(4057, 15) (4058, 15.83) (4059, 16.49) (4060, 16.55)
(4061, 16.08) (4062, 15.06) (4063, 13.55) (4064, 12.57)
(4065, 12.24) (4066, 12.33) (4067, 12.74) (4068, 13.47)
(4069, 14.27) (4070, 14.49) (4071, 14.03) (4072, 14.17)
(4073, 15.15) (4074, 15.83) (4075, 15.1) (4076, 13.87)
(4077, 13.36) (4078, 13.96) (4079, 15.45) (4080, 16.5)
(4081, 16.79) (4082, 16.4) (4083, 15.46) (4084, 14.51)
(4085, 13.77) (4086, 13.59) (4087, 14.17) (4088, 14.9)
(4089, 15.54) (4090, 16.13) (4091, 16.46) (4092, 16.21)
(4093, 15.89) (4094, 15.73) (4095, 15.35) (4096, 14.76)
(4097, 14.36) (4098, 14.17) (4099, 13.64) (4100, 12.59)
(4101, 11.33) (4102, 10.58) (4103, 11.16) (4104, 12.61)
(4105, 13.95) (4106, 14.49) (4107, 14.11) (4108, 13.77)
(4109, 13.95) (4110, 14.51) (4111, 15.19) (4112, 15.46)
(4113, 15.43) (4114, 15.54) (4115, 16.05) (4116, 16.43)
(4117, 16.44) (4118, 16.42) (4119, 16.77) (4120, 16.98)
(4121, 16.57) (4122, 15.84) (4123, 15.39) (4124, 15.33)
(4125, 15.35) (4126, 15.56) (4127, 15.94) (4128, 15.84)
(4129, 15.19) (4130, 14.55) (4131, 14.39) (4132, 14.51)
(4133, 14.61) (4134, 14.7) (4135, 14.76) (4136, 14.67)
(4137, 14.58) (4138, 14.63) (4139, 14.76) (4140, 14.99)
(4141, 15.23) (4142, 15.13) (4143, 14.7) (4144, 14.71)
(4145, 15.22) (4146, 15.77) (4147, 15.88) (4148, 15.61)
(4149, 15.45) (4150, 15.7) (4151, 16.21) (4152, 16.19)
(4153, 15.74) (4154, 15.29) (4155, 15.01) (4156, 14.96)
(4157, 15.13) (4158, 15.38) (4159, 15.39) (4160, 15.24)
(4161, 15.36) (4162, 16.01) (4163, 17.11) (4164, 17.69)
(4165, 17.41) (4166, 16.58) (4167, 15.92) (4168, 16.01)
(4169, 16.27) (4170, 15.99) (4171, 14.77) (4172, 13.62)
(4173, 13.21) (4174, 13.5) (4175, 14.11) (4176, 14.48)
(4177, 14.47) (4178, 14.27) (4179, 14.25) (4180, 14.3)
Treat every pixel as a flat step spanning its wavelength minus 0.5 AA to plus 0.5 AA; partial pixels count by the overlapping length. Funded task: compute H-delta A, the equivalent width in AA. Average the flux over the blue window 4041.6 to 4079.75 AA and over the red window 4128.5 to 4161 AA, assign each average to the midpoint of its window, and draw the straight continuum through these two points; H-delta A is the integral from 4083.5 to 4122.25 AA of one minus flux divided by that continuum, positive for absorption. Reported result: 0.1 AA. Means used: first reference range 14.4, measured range 14.7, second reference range 15.1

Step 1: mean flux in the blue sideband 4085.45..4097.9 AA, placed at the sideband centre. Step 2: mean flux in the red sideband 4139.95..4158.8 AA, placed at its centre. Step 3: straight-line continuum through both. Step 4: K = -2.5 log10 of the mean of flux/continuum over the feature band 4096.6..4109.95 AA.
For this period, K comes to 0.159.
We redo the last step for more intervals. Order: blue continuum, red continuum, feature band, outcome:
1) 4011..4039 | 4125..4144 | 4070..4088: 0.02 mag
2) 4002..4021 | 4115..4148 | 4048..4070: 0.06 mag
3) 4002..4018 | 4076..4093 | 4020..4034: 0.03 mag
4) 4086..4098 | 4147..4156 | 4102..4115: 0.09 mag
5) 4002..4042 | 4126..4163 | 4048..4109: 0.05 mag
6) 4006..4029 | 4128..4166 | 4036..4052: 0.03 mag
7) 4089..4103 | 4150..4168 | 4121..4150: 0.01 mag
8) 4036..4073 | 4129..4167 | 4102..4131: 0.00 mag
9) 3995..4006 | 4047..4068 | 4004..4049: -0.04 mag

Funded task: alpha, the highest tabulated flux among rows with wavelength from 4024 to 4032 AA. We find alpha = 15.1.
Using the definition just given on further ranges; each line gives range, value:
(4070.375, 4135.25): 16.98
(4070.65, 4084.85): 16.79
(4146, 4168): 17.69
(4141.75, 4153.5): 16.21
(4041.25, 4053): 16.14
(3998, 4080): 17.08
